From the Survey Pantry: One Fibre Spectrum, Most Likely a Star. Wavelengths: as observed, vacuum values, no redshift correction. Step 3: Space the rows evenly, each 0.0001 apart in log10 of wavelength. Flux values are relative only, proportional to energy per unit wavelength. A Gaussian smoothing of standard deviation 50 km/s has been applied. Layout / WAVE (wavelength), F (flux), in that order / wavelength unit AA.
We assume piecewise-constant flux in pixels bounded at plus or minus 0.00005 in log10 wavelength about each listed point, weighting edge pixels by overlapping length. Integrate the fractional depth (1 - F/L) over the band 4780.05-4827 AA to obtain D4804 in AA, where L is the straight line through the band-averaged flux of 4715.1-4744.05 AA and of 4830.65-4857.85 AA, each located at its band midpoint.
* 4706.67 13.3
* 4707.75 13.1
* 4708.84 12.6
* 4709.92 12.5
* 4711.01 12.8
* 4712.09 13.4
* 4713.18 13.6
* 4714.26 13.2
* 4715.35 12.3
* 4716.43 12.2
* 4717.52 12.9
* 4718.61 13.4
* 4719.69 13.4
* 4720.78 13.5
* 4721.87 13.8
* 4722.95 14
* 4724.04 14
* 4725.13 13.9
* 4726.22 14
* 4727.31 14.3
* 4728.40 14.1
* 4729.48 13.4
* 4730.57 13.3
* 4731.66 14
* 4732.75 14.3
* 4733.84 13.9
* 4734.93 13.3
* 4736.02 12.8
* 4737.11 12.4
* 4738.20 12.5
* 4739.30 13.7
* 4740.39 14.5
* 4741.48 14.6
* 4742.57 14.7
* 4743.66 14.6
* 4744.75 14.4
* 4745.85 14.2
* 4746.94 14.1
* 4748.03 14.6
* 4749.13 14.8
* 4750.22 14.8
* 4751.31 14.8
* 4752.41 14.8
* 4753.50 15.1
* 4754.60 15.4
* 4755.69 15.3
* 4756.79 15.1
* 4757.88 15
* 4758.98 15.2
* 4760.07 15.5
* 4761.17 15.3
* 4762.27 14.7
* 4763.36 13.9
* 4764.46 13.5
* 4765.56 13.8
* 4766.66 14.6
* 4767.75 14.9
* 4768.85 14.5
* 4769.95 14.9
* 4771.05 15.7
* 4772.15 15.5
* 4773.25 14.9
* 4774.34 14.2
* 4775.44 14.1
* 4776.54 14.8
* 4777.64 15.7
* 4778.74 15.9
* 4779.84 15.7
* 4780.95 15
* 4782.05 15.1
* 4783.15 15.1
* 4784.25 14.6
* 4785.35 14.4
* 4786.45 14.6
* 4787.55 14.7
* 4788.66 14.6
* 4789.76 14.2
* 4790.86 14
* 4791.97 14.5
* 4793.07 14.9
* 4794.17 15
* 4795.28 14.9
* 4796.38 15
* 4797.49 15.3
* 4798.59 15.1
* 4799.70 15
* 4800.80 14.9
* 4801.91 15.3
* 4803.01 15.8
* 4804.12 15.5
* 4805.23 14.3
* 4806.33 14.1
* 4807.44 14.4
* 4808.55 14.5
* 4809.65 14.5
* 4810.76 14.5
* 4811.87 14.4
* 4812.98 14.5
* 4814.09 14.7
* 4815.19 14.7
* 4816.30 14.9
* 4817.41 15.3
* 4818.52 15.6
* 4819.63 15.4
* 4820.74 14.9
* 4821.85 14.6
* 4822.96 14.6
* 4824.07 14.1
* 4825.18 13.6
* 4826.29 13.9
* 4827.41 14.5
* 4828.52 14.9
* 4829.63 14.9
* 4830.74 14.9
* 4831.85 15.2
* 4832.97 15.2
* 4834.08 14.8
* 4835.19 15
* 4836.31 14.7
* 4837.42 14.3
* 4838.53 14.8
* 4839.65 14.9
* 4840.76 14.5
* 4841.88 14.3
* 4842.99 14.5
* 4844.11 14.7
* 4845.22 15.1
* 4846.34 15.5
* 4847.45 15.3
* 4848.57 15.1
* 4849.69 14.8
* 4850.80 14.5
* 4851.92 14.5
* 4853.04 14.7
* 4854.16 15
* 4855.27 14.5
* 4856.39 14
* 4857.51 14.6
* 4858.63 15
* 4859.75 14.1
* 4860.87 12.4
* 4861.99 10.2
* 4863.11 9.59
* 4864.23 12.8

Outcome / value -1.2 AA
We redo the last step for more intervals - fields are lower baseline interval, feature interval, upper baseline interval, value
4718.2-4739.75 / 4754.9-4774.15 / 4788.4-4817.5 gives -0.9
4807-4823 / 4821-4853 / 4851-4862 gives -0.7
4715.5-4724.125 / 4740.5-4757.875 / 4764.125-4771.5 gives -0.8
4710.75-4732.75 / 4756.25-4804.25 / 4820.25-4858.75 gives -2.7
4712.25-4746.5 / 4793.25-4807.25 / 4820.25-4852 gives -0.6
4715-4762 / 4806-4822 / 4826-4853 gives -0.1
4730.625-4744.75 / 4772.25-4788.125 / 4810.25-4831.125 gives -0.8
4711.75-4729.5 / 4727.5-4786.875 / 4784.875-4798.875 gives -1.7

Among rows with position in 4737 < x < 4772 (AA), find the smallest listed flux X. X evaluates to 12.4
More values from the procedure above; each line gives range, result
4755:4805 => 13.5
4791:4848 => 13.6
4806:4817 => 14.1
